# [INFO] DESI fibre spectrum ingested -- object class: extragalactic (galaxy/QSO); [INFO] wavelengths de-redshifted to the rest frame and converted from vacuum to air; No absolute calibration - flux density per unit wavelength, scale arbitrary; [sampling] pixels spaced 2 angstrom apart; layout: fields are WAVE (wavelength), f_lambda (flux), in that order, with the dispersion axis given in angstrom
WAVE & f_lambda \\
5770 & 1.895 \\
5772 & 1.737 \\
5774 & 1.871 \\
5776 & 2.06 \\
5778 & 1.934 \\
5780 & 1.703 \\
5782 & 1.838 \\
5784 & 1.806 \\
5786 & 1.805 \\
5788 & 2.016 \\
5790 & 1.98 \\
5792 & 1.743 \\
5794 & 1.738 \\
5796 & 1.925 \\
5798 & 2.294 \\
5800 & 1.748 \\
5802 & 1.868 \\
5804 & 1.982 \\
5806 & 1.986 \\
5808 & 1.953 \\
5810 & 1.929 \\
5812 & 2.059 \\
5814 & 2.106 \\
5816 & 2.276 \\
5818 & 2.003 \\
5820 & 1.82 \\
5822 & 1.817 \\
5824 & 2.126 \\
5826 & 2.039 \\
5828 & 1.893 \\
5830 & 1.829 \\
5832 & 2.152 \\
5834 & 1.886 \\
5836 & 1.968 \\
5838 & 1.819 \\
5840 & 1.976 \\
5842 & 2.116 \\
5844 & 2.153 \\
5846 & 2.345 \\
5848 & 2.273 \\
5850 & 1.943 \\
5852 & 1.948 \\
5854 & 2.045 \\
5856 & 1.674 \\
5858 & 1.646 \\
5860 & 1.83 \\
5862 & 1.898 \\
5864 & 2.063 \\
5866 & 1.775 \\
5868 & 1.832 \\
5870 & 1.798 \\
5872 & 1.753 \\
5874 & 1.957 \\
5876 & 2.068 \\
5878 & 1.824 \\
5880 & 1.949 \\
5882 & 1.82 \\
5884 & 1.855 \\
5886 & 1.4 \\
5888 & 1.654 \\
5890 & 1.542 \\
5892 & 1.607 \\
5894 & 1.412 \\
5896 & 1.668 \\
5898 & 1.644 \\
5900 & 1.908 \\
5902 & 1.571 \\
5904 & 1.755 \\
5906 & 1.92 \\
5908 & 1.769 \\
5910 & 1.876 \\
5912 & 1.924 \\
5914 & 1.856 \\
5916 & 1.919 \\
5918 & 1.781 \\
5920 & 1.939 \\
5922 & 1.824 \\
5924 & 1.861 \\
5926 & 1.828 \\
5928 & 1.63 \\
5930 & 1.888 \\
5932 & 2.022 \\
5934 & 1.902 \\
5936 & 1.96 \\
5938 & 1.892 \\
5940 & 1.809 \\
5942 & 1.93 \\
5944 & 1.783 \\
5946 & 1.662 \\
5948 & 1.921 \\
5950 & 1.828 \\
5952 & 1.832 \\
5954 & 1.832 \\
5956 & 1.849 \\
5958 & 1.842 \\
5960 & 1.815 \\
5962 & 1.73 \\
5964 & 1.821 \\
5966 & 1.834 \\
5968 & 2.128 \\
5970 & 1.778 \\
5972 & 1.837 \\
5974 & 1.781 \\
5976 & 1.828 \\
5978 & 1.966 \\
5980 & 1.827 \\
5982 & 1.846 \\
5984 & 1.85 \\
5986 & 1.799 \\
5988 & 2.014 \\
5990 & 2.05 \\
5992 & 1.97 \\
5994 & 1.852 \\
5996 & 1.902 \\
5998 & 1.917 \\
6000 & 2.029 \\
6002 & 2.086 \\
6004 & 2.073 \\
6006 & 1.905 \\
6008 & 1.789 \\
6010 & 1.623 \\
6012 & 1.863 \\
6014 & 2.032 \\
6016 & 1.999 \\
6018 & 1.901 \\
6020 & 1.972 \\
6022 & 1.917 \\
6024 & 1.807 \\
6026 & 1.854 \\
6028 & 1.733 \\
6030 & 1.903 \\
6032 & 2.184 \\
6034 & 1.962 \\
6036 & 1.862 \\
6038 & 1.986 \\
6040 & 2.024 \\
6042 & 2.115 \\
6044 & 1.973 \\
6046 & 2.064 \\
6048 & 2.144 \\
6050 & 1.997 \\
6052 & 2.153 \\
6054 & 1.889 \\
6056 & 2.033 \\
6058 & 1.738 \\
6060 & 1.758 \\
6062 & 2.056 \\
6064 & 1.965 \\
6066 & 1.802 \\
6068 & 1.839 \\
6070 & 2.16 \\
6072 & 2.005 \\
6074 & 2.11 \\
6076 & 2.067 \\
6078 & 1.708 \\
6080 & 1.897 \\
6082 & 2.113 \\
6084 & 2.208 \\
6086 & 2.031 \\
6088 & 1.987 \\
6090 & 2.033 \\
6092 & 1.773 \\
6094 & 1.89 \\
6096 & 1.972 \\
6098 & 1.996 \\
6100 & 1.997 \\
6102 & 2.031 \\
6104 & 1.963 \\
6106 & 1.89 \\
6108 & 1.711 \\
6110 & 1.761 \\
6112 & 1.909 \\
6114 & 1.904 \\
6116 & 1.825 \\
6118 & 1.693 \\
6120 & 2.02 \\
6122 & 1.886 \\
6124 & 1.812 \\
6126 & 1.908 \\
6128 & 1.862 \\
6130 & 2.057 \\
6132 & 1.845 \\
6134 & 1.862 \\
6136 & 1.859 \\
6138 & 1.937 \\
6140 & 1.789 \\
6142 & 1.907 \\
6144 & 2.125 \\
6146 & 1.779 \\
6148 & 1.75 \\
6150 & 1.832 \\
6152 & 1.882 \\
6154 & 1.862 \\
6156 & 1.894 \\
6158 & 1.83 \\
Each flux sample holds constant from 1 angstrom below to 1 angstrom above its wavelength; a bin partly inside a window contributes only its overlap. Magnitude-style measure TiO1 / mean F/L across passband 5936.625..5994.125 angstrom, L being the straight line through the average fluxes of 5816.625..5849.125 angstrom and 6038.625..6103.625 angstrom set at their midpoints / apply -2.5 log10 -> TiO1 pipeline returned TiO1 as 0.08 mag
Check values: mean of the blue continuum 2.02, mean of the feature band 1.86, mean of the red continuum 1.99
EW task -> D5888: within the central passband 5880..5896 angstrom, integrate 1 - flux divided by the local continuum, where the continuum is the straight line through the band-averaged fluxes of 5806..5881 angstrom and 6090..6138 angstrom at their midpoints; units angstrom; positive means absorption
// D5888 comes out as 2.6 angstrom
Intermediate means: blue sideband 1.96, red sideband 1.89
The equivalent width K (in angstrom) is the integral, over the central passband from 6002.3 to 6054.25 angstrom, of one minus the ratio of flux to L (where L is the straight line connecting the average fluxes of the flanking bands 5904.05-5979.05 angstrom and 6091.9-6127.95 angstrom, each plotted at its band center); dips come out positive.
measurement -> -2.3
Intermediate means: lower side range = 1.85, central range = 1.95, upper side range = 1.89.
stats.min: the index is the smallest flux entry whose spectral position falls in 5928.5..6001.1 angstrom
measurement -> 1.662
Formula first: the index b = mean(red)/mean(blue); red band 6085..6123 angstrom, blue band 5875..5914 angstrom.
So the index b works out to 1.09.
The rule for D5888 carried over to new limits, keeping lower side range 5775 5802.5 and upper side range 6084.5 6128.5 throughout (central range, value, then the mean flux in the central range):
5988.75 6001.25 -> -0.4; 1.96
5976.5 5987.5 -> 0.2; 1.86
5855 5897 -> 2.9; 1.76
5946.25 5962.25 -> 0.6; 1.83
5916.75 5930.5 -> 0.6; 1.82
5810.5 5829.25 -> -1.2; 2.01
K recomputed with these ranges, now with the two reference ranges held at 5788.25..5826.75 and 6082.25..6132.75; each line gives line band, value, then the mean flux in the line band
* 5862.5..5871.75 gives 0.5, 1.86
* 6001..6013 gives 0.3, 1.89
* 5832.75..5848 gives -0.7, 2.05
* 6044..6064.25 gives -0.5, 1.98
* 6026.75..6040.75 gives -0.1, 1.95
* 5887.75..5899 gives 2.1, 1.58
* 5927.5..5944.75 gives 0.6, 1.88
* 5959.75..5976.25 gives 0.9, 1.84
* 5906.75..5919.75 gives 0.6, 1.86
